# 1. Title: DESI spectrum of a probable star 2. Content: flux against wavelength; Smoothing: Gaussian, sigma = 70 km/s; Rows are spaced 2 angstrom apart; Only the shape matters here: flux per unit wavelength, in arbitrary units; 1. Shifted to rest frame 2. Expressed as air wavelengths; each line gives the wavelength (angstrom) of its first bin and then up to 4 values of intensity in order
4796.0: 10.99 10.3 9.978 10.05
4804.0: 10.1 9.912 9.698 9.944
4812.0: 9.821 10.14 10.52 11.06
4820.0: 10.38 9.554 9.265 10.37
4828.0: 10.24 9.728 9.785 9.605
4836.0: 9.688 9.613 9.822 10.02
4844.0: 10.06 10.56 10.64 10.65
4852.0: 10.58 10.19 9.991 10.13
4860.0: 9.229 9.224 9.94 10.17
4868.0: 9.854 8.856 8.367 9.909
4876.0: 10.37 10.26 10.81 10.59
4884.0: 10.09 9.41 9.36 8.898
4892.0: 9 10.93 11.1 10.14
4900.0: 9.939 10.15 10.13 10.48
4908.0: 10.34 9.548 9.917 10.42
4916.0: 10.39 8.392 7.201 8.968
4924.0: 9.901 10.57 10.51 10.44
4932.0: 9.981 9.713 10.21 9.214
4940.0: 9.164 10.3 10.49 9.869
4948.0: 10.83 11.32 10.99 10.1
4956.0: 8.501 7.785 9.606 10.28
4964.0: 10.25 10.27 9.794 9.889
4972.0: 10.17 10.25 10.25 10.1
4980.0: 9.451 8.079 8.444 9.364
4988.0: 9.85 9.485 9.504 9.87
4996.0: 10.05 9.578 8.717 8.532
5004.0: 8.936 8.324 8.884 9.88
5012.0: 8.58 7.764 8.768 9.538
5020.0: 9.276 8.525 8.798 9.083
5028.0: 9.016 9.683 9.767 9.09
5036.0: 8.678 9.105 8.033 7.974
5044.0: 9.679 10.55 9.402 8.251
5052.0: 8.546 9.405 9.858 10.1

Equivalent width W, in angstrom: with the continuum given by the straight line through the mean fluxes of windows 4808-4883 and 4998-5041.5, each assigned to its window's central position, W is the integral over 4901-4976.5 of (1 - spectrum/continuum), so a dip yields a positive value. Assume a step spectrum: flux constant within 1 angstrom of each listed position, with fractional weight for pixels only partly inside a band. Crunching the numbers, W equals -4.0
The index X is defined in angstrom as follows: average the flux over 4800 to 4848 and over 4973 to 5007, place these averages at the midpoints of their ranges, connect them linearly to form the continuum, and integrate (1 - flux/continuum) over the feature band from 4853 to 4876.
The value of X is 0.45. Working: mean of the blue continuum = 10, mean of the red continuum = 9.34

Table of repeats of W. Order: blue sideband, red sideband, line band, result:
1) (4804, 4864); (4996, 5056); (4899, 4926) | -0.3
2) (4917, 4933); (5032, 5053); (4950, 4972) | -1.2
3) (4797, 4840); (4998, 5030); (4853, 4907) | -1.5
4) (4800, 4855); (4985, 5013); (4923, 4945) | -1.1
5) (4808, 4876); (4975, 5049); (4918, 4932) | 0.0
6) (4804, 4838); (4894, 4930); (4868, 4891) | 0.5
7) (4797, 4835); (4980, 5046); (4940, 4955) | -1.7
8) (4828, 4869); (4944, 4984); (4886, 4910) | -0.2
